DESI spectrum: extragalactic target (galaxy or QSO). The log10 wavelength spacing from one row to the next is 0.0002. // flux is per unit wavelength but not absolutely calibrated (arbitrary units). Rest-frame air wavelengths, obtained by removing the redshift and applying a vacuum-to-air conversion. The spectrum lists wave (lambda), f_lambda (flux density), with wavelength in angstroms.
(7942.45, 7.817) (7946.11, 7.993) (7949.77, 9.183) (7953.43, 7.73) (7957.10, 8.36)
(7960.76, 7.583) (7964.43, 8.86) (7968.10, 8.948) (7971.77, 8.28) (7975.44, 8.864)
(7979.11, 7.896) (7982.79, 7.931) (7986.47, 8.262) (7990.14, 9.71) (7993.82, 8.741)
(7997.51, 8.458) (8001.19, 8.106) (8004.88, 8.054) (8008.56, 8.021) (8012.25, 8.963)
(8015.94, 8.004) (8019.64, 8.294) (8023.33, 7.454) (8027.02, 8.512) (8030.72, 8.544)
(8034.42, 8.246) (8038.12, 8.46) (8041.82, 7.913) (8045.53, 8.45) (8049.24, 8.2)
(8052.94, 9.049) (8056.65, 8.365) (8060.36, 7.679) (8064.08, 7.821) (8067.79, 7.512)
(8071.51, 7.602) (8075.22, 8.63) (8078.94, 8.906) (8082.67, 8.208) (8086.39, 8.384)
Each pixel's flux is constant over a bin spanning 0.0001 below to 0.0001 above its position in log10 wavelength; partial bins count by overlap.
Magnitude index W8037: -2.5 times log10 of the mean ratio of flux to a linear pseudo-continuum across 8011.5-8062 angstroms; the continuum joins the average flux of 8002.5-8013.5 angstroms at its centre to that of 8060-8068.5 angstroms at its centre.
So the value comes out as -0.04 mag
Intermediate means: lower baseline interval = 8.3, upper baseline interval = 7.69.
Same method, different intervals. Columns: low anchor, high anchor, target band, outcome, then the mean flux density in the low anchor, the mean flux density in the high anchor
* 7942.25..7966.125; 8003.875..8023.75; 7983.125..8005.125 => -0.04 mag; 8.24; 8.18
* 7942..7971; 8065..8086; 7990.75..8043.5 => -0.01 mag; 8.33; 8.17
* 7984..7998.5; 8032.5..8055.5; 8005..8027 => 0.05 mag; 8.77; 8.39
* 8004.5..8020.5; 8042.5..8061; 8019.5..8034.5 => 0.02 mag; 8.28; 8.36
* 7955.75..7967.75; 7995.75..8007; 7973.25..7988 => 0.01 mag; 8.35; 8.2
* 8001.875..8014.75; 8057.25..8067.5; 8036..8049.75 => -0.04 mag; 8.31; 7.79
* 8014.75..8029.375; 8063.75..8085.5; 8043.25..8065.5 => -0.02 mag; 8.09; 8.15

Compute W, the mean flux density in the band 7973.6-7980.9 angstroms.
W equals 8.39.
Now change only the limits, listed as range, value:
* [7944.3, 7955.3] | 8.3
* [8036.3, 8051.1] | 8.26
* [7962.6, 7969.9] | 8.9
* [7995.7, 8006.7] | 8.21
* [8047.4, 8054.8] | 8.63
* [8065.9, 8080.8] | 8.17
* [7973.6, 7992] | 8.54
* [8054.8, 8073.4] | 7.8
